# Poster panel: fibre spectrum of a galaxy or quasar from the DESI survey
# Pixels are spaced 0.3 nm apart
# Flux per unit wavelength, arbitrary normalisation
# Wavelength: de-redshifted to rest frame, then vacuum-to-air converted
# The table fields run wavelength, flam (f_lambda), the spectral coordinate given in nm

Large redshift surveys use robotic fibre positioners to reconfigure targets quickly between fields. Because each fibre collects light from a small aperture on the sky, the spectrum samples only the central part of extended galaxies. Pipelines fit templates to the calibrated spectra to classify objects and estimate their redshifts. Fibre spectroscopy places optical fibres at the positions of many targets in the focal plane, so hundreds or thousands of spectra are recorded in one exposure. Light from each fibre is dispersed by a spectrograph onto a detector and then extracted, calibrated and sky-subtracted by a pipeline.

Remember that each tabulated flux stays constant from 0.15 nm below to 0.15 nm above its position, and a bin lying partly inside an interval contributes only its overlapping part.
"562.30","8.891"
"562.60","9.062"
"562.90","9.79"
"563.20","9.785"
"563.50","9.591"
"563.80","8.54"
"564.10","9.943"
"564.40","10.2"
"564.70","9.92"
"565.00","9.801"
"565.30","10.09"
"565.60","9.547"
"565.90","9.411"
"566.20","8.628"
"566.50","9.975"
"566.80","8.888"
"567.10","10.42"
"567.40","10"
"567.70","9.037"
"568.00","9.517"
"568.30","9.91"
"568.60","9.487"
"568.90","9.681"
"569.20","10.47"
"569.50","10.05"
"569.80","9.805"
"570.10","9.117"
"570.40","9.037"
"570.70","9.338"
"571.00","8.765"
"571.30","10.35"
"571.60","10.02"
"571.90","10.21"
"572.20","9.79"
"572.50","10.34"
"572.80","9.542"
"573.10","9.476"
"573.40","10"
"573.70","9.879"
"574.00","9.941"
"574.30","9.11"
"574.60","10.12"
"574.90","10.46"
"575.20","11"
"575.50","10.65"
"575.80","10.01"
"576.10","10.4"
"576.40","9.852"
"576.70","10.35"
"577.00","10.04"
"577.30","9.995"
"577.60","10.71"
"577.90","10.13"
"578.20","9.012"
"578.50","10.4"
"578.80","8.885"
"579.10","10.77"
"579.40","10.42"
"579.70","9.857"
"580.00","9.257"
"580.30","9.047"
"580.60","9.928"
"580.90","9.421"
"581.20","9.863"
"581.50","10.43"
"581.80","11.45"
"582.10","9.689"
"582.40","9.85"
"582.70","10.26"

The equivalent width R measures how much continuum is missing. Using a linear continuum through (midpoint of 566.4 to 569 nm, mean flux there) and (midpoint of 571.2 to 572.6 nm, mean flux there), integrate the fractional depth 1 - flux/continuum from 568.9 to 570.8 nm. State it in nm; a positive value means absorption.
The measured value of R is 0.05 nm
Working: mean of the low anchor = 9.65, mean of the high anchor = 10.1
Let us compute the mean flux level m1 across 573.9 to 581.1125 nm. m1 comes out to 9.99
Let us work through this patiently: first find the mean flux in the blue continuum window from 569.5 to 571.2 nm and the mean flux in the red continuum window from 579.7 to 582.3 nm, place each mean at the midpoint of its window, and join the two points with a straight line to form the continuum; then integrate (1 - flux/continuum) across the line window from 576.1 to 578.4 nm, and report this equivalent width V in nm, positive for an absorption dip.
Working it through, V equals -0.086 nm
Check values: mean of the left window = 9.32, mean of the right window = 9.88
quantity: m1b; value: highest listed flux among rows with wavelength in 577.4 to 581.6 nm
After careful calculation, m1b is 10.77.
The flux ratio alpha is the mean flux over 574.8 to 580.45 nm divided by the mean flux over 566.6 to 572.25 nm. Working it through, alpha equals 1.0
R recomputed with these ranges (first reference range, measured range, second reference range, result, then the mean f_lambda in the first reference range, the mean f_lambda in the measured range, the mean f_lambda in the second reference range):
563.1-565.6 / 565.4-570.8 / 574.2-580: 0.14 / 9.72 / 9.58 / 10.1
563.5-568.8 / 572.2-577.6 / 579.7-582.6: -0.17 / 9.61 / 10.1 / 9.89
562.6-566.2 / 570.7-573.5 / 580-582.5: -0.01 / 9.62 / 9.8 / 9.92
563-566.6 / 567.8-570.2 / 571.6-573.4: 0.00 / 9.62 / 9.75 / 9.89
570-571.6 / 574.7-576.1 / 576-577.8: -0.07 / 9.39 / 10.5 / 10.2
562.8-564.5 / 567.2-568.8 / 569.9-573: 0.00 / 9.62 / 9.62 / 9.65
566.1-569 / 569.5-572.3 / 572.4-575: 0.03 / 9.57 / 9.62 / 9.85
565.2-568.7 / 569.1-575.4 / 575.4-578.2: 0.03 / 9.57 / 9.85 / 10.2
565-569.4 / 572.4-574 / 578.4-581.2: -0.02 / 9.66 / 9.84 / 9.77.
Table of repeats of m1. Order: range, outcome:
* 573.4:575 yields 9.89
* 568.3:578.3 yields 9.92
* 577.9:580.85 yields 9.74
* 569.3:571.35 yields 9.48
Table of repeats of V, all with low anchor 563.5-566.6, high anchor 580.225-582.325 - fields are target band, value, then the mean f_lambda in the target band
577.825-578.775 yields 0.02 nm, 9.7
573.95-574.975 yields 0.00 nm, 9.86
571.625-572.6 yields -0.03 nm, 10.1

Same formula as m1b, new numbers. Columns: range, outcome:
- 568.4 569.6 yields 10.47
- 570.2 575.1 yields 10.46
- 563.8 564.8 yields 10.2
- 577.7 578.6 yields 10.4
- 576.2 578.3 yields 10.71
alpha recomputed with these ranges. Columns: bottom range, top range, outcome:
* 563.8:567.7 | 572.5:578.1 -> 1.04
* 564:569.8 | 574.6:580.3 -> 1.04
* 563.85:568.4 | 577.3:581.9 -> 1.03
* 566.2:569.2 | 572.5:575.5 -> 1.04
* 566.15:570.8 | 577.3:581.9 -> 1.04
